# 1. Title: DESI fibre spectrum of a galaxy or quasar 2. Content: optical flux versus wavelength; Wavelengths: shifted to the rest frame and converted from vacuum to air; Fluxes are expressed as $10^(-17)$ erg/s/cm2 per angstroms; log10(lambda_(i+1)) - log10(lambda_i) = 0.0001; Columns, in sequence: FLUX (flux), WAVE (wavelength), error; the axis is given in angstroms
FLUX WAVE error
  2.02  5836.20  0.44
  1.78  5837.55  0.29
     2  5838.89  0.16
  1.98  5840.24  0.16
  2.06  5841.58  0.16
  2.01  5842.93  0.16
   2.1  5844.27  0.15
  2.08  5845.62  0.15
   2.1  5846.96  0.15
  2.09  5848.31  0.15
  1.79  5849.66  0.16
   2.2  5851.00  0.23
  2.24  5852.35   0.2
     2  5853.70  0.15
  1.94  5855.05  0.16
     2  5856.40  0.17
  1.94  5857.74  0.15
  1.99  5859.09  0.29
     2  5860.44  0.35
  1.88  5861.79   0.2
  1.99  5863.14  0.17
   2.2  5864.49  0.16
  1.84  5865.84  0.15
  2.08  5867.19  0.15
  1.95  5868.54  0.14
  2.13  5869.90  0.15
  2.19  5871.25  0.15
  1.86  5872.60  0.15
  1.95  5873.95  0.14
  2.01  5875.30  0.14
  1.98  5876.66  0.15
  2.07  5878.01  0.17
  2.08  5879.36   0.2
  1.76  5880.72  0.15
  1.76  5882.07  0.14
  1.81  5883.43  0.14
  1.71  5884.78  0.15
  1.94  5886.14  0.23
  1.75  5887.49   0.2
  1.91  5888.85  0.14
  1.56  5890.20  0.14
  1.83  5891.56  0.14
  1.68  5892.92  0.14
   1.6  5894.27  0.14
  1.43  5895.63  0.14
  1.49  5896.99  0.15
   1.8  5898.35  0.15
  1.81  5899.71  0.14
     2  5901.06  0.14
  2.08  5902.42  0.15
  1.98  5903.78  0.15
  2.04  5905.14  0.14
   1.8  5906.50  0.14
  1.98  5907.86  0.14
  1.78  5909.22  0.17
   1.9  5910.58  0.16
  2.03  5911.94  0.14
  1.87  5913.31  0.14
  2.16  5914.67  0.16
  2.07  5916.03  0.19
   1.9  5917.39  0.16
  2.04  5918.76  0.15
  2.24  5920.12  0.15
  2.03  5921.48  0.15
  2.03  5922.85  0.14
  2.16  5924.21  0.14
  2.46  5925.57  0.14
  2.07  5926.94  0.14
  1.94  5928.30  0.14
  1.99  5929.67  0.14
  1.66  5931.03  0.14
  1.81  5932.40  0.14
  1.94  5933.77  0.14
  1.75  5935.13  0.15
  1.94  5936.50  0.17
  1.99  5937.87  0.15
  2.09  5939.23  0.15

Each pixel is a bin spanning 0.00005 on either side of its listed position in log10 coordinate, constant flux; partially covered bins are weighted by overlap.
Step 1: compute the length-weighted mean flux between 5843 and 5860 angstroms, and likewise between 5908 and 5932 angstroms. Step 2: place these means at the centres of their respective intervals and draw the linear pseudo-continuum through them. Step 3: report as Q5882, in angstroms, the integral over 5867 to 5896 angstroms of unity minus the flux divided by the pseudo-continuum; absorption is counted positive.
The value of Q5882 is 2.32 angstroms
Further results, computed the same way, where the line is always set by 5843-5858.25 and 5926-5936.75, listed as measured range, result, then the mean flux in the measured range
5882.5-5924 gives 1.5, 1.88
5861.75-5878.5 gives 0.0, 2.01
